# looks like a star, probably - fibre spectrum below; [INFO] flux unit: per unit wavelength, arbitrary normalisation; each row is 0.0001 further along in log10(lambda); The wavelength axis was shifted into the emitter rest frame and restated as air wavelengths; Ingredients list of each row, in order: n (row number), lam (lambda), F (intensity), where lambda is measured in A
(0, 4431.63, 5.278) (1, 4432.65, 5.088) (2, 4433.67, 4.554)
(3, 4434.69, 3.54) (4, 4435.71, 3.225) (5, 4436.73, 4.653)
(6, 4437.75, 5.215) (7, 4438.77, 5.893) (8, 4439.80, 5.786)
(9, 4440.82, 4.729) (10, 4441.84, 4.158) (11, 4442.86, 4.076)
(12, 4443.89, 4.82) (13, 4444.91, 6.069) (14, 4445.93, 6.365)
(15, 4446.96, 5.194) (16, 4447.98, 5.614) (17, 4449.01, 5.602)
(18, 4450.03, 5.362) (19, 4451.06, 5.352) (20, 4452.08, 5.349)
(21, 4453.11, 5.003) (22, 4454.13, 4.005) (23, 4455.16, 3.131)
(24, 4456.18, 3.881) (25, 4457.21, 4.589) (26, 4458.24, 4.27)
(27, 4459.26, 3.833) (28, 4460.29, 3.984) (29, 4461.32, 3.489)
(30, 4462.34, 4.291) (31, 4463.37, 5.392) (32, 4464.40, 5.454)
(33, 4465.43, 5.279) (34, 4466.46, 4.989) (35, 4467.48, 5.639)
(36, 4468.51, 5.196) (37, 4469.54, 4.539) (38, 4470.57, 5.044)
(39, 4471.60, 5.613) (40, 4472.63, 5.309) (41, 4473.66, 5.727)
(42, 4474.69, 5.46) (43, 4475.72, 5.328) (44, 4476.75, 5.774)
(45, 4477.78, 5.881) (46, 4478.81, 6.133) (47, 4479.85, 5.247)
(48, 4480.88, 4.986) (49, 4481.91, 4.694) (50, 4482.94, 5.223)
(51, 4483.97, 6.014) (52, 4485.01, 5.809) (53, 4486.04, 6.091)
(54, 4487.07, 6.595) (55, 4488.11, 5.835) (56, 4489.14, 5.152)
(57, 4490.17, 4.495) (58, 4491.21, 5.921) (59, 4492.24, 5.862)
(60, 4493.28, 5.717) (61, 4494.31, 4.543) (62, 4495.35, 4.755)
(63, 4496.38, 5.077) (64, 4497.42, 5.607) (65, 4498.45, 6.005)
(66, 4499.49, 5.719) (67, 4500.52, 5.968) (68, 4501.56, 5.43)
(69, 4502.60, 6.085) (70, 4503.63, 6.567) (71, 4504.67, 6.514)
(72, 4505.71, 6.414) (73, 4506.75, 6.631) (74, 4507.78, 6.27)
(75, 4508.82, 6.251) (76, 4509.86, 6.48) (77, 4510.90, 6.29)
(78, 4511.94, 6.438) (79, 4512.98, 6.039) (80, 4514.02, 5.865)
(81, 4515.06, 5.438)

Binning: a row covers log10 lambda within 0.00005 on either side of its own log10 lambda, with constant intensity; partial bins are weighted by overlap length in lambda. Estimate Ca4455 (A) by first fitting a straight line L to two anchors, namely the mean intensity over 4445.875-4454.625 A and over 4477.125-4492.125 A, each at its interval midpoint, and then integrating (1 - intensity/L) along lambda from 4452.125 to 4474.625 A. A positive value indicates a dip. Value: 2.8 A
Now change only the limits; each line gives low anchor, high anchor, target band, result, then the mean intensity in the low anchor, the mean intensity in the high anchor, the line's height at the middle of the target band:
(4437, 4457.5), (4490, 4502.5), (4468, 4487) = -0.65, 5.01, 5.47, 5.29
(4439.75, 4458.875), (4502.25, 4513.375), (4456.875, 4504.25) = 2.99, 4.89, 6.37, 5.68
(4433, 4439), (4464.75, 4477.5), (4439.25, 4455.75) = -1.00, 4.47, 5.34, 4.75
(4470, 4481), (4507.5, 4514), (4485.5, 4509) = 0.69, 5.51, 6.25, 5.97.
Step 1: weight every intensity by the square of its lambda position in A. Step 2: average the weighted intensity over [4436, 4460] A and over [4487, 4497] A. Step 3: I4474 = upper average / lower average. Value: 1.1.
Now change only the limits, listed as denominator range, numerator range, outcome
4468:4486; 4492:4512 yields 1.10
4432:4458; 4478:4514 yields 1.22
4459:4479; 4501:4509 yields 1.24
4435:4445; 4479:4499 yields 1.17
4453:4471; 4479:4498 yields 1.21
